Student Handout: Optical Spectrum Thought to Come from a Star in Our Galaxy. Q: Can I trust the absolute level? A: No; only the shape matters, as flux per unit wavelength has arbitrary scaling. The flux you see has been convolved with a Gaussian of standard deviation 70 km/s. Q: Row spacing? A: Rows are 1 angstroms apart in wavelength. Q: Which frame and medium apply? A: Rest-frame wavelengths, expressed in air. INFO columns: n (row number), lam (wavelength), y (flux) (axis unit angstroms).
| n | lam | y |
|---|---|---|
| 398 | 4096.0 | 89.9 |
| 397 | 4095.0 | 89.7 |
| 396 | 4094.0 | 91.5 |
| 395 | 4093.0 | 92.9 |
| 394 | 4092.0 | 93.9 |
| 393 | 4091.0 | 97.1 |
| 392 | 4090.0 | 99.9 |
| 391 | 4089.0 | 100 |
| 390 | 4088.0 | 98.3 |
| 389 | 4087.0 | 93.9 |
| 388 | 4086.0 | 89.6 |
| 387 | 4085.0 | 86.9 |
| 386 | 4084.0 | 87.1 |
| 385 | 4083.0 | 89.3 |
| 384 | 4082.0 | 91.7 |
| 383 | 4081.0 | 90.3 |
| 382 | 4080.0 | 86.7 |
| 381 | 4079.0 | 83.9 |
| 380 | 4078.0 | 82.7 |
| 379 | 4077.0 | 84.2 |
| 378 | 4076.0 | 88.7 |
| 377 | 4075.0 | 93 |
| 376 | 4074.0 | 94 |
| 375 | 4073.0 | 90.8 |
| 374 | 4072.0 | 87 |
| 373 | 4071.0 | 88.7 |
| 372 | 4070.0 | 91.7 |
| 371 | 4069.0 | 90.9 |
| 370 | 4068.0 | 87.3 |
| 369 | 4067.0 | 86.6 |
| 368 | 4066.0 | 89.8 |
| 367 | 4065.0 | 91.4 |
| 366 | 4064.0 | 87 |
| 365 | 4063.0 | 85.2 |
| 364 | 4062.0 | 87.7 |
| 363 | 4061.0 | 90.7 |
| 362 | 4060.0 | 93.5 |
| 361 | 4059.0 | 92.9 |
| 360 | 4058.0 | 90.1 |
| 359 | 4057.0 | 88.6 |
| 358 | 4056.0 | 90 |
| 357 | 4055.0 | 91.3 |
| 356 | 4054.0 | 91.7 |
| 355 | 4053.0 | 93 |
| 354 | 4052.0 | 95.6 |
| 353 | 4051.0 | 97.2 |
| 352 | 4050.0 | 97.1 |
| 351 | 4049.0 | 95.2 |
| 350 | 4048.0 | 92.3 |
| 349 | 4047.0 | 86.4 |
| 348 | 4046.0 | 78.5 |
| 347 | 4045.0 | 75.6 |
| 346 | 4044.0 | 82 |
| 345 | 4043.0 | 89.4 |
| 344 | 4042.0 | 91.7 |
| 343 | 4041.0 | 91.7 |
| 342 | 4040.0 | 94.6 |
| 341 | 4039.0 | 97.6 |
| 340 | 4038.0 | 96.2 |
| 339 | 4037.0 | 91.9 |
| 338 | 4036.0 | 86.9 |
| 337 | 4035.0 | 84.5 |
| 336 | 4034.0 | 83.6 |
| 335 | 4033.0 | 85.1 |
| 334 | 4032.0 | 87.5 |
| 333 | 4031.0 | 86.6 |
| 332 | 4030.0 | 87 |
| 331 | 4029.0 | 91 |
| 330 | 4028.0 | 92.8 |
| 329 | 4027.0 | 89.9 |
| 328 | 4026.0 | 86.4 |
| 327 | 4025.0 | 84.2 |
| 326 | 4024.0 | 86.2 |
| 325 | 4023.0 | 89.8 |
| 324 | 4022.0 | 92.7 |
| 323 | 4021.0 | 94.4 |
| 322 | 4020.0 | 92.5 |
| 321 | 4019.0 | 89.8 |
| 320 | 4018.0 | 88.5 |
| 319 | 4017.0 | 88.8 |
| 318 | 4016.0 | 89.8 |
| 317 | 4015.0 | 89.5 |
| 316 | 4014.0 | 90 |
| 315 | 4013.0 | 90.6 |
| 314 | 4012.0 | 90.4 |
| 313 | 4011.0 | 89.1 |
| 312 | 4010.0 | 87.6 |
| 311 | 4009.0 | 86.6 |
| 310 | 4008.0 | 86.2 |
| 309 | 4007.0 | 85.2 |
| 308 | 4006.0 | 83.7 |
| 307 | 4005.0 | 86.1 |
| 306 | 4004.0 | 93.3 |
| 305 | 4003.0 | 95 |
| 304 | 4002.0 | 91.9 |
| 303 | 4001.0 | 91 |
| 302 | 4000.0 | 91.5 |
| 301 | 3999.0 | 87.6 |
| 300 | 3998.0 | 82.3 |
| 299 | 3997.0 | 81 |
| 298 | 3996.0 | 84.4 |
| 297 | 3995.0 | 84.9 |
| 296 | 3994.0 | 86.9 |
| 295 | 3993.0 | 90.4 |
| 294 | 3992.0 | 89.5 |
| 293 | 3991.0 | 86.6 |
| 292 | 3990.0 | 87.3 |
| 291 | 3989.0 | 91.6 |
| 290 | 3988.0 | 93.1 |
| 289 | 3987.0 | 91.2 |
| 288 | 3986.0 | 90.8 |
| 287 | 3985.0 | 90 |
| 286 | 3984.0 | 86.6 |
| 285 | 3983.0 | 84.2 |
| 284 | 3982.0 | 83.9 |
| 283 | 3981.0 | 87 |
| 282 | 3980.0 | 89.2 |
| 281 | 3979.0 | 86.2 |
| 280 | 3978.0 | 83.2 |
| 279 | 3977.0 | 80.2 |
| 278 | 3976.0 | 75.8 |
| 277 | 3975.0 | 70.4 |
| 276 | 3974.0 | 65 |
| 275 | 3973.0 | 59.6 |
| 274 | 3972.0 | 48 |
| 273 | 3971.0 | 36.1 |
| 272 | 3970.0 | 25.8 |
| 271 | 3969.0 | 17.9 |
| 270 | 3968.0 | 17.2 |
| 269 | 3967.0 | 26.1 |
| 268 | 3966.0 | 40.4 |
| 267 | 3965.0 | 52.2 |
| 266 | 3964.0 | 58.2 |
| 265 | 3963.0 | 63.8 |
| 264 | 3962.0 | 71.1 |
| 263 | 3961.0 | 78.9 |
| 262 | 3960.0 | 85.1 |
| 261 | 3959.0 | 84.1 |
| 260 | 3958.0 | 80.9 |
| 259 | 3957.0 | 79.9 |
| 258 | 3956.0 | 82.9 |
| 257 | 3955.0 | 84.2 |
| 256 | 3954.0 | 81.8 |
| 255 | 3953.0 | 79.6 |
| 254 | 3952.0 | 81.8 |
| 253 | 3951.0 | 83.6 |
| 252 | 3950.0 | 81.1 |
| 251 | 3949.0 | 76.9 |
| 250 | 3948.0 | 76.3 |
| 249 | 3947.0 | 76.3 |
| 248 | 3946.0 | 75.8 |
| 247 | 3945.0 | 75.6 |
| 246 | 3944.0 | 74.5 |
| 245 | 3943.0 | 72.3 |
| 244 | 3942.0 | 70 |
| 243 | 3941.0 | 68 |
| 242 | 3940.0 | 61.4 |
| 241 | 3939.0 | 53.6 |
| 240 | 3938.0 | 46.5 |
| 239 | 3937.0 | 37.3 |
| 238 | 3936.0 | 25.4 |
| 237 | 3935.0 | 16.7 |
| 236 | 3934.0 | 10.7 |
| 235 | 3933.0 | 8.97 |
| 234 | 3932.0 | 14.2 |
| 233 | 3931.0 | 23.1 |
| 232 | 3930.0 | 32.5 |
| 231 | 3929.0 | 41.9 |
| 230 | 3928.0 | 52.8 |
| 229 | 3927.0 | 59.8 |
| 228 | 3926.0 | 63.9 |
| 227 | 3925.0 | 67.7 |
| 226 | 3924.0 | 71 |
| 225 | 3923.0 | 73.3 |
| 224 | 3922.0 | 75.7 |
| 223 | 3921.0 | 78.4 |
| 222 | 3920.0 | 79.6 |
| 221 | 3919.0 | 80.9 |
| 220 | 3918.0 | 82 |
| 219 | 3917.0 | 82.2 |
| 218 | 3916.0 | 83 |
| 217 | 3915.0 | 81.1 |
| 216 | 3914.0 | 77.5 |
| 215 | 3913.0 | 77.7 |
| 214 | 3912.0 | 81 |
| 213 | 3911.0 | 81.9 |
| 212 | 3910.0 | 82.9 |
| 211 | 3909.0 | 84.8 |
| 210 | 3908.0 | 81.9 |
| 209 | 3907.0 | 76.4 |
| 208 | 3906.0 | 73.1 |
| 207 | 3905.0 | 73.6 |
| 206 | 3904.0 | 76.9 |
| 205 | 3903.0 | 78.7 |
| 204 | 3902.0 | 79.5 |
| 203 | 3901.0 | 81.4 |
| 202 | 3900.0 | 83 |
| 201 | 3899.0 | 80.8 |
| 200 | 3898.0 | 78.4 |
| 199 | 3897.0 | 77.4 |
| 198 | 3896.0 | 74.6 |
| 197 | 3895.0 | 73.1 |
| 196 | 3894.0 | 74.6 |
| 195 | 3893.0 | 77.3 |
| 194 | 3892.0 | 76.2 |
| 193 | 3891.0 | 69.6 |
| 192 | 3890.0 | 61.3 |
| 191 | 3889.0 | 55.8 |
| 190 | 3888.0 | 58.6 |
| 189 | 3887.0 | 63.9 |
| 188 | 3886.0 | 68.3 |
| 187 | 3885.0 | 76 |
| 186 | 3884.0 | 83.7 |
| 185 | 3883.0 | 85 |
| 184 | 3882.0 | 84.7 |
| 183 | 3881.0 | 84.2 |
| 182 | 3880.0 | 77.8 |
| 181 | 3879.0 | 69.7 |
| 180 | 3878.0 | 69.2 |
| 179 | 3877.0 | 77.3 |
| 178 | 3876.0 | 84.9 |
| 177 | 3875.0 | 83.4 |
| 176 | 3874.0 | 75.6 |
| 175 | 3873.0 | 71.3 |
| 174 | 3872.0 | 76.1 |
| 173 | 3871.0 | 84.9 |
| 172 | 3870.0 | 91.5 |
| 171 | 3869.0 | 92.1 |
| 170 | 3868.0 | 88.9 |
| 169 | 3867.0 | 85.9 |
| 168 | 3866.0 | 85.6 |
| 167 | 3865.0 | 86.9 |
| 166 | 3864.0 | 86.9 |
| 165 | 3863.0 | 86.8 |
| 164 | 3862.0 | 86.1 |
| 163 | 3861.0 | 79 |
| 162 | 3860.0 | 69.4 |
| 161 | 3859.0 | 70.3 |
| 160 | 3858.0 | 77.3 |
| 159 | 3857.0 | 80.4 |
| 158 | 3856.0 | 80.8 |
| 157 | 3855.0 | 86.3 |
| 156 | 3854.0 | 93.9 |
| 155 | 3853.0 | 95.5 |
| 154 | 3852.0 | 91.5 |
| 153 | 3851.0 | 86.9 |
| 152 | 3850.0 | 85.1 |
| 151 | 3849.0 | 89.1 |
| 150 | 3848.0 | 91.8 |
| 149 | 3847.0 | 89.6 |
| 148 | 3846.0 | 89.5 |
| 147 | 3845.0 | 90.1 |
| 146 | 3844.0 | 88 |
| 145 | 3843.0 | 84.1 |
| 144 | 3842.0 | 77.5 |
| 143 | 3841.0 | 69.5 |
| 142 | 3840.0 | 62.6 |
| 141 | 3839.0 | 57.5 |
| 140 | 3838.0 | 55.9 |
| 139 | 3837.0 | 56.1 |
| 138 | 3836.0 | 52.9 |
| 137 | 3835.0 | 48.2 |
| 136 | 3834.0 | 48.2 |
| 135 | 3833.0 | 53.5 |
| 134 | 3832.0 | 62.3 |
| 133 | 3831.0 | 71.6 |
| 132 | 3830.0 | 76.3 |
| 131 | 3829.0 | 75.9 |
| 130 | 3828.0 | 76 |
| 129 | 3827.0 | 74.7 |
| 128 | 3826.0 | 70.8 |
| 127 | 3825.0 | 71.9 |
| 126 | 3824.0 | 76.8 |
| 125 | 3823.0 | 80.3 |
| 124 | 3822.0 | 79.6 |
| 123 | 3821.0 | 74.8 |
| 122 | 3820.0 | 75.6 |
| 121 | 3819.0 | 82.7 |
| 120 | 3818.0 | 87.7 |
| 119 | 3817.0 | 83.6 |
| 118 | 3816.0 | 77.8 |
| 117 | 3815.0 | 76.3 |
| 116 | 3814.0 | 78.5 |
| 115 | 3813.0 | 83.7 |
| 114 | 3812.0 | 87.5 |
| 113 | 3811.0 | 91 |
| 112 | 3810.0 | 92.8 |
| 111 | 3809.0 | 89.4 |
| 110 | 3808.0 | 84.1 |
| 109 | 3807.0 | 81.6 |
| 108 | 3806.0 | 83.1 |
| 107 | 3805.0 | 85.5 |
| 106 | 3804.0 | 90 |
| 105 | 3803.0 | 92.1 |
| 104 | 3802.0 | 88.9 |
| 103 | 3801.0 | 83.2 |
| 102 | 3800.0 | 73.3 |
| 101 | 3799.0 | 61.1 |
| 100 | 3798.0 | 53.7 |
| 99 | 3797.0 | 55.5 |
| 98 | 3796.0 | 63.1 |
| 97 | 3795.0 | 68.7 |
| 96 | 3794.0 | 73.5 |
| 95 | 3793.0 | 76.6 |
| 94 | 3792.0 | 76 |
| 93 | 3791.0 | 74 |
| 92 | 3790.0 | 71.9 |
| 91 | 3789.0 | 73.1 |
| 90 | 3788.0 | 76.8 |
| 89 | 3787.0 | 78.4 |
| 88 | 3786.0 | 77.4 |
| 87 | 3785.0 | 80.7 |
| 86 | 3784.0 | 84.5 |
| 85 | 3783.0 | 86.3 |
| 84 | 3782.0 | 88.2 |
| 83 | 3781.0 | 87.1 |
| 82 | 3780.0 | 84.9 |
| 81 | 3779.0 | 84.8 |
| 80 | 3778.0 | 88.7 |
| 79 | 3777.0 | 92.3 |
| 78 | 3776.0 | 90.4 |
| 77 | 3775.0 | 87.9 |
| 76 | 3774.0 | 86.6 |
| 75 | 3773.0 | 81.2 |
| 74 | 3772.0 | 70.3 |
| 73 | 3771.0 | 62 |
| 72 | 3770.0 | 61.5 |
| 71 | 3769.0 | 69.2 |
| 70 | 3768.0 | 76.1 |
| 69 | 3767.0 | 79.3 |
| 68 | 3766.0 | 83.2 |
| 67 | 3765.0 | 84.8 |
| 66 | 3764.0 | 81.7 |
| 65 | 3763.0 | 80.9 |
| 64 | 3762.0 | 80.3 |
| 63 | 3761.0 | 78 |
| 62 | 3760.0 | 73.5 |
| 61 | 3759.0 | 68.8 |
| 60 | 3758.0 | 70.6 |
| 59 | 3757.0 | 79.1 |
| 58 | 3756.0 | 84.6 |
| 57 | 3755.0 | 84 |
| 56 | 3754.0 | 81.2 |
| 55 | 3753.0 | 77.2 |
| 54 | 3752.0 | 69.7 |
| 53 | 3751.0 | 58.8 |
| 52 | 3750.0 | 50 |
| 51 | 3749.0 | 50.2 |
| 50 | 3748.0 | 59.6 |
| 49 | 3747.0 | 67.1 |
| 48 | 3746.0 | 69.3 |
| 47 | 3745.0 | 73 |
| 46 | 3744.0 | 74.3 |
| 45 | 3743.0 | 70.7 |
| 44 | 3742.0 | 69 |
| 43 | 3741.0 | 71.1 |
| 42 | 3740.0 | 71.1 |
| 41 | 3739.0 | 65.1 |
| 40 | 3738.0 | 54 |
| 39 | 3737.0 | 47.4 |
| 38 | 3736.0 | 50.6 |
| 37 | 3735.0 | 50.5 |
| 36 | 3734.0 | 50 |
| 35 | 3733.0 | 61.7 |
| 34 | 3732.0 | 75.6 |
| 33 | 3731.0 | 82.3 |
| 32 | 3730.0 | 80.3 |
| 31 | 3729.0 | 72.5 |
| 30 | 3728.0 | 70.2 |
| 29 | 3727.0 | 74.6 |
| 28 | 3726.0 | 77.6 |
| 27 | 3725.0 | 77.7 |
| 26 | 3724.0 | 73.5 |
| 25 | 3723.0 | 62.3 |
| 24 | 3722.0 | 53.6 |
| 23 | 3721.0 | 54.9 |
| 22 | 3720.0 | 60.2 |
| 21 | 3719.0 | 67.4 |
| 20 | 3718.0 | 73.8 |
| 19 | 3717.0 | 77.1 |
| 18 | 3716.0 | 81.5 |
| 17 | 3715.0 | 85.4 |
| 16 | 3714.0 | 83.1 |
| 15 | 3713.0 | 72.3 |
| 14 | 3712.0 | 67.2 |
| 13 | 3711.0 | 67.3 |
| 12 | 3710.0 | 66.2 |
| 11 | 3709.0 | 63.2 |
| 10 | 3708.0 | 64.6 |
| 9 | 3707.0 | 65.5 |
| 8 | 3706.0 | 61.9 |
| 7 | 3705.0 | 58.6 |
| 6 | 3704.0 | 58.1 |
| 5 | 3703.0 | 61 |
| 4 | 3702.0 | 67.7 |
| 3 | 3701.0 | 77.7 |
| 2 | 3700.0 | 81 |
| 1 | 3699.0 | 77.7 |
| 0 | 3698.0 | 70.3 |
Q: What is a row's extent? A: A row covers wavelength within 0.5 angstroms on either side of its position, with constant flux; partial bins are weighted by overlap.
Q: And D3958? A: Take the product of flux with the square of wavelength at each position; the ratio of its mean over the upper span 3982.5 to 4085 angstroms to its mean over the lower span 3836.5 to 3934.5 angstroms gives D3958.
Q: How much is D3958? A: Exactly 1.29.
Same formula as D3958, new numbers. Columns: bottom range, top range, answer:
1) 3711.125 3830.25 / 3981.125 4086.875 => 1.36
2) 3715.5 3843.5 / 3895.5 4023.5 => 1.10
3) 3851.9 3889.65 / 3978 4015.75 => 1.18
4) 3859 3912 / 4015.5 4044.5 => 1.23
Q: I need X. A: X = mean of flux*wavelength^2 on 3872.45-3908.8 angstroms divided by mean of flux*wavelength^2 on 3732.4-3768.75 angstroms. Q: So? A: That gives 1.2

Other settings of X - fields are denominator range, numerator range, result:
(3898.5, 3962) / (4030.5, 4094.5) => 1.40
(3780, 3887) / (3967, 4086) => 1.20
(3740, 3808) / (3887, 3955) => 0.96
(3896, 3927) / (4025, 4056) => 1.23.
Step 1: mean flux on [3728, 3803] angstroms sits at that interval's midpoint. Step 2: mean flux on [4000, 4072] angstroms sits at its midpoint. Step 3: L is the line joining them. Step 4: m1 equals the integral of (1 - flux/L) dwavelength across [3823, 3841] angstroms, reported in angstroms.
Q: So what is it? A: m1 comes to 2.9 angstroms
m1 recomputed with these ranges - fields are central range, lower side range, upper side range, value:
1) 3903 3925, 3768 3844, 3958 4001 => -1.3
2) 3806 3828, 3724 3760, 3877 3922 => -2.6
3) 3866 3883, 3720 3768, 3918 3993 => -3.5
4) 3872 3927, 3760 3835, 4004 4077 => 4.3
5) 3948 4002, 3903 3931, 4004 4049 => 4.0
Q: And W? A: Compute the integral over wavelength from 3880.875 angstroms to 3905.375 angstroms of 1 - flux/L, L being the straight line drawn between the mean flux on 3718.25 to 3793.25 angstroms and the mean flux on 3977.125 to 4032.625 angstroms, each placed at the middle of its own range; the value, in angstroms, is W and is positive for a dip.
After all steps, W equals 1.96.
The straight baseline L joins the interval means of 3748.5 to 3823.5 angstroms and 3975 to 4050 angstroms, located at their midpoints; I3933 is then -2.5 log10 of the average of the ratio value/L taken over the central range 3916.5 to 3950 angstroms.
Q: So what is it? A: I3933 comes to 0.41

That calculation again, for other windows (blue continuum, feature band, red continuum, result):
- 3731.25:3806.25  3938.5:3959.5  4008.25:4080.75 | 0.11 mag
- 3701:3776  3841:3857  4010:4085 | -0.13 mag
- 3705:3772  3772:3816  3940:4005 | -0.13 mag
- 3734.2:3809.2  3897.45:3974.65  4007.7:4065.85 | 0.28 mag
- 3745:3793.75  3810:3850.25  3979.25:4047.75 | 0.06 mag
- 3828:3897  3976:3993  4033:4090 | -0.03 mag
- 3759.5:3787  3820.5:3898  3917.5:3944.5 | -0.17 mag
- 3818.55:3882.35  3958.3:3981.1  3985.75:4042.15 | 0.38 mag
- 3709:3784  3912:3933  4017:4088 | 0.27 mag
